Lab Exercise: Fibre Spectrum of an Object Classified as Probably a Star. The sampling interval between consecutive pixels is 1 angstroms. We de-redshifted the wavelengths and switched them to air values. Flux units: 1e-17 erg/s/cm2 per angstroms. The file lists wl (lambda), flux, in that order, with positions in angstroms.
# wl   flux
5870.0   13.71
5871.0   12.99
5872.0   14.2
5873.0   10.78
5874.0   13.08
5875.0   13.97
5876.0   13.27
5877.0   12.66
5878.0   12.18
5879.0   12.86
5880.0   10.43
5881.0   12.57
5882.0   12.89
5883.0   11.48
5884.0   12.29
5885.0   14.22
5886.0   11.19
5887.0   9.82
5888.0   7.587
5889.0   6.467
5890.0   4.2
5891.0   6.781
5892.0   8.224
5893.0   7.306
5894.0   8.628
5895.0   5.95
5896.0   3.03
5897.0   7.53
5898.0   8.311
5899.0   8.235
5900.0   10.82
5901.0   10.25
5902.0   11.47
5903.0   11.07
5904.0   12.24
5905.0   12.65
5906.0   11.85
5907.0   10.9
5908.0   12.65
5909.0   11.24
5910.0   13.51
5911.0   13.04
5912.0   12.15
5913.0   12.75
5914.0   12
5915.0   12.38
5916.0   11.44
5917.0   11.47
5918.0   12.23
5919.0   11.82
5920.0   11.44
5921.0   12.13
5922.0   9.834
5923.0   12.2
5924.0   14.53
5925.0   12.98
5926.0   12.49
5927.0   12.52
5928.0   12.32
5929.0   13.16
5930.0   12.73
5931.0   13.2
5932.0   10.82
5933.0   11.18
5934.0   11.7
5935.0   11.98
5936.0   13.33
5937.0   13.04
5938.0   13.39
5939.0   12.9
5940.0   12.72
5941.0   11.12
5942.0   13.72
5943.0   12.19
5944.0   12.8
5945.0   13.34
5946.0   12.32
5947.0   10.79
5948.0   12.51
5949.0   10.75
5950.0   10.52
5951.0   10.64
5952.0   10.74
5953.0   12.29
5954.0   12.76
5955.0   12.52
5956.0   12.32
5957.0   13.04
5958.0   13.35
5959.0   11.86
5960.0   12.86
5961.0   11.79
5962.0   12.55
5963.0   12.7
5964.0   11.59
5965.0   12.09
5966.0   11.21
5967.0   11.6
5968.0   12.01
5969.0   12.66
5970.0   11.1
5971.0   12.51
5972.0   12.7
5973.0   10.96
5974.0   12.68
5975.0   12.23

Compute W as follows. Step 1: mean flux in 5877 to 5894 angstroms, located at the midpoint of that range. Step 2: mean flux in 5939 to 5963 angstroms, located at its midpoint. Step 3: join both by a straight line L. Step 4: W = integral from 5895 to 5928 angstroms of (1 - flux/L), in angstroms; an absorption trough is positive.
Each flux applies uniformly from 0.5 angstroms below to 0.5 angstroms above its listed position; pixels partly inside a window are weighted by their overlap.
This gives -1.0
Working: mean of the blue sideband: 10.1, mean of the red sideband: 12.2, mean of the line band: 11.3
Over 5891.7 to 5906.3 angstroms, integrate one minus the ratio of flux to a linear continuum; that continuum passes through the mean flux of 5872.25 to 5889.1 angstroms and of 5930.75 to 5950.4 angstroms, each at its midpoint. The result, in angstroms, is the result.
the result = 3.40 angstroms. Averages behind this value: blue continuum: 11.8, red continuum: 12.2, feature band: 9.15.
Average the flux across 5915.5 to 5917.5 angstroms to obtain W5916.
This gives 11.5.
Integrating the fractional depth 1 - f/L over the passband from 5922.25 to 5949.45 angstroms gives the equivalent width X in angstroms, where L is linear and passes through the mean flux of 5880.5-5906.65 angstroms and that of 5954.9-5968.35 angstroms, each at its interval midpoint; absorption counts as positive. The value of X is -3.1 angstroms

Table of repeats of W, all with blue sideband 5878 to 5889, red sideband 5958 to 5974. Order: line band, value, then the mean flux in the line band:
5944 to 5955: 0.2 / 11.8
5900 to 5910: -0.1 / 11.6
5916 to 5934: -0.7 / 12.1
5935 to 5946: -0.9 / 12.8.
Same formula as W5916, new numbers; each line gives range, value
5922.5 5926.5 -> 13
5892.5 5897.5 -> 6.49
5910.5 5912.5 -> 12.6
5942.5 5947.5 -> 12.3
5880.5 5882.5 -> 12.7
